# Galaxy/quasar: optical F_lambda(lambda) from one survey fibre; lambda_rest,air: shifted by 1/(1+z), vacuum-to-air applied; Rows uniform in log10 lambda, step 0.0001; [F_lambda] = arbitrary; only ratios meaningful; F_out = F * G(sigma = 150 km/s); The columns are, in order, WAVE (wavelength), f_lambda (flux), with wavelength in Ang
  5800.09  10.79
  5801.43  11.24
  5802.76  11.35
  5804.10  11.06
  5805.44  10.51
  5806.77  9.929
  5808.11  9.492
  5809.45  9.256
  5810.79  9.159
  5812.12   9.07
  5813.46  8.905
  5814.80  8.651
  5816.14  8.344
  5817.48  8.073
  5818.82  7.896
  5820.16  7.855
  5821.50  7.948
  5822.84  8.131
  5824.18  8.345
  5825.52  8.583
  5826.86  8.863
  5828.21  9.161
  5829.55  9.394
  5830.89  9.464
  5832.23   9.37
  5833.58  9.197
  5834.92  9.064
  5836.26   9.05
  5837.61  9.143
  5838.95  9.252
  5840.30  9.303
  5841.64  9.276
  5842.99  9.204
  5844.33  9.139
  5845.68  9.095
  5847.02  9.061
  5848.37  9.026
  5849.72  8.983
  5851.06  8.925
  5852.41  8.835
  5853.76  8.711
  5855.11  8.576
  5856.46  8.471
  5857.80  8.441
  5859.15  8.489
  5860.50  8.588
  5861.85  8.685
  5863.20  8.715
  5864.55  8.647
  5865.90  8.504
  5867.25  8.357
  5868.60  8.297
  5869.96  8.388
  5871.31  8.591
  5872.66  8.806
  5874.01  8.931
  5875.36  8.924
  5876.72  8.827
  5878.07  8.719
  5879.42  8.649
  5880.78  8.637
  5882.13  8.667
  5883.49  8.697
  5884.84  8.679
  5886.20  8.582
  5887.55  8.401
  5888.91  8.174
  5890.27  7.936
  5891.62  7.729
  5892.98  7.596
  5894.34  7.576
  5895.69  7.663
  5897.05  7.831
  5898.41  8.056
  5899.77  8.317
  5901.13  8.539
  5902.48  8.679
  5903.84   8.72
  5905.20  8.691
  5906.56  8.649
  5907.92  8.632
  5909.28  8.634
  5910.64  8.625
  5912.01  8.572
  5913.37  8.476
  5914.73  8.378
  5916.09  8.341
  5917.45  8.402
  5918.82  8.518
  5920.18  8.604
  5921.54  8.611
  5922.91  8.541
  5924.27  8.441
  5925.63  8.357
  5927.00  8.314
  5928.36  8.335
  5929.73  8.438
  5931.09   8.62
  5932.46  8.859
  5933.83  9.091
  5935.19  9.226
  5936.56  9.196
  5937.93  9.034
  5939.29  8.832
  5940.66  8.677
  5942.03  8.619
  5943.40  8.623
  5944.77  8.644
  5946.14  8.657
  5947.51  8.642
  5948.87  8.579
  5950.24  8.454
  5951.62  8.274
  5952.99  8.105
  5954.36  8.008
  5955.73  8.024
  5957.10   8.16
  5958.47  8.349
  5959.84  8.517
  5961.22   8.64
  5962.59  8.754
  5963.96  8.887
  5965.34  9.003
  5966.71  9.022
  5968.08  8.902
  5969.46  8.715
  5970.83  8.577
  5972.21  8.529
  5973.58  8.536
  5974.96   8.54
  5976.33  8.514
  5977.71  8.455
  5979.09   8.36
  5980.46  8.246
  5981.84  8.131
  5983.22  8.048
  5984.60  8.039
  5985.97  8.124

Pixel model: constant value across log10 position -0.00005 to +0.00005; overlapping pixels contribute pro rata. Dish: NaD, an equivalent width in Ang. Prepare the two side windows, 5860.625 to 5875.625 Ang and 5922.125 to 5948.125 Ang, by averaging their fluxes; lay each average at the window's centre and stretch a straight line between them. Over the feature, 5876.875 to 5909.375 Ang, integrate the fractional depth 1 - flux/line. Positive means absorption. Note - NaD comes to 1.1 Ang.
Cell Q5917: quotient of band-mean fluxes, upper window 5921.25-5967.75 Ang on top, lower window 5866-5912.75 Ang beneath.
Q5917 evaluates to 1.0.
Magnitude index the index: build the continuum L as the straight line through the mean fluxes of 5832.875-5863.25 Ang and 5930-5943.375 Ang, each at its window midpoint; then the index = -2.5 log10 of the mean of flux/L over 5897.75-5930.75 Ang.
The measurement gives 0.05 mag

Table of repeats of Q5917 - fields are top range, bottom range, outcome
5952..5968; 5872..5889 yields 0.98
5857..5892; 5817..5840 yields 0.98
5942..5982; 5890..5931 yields 1.02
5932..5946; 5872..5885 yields 1.01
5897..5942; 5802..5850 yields 0.94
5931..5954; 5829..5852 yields 0.95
